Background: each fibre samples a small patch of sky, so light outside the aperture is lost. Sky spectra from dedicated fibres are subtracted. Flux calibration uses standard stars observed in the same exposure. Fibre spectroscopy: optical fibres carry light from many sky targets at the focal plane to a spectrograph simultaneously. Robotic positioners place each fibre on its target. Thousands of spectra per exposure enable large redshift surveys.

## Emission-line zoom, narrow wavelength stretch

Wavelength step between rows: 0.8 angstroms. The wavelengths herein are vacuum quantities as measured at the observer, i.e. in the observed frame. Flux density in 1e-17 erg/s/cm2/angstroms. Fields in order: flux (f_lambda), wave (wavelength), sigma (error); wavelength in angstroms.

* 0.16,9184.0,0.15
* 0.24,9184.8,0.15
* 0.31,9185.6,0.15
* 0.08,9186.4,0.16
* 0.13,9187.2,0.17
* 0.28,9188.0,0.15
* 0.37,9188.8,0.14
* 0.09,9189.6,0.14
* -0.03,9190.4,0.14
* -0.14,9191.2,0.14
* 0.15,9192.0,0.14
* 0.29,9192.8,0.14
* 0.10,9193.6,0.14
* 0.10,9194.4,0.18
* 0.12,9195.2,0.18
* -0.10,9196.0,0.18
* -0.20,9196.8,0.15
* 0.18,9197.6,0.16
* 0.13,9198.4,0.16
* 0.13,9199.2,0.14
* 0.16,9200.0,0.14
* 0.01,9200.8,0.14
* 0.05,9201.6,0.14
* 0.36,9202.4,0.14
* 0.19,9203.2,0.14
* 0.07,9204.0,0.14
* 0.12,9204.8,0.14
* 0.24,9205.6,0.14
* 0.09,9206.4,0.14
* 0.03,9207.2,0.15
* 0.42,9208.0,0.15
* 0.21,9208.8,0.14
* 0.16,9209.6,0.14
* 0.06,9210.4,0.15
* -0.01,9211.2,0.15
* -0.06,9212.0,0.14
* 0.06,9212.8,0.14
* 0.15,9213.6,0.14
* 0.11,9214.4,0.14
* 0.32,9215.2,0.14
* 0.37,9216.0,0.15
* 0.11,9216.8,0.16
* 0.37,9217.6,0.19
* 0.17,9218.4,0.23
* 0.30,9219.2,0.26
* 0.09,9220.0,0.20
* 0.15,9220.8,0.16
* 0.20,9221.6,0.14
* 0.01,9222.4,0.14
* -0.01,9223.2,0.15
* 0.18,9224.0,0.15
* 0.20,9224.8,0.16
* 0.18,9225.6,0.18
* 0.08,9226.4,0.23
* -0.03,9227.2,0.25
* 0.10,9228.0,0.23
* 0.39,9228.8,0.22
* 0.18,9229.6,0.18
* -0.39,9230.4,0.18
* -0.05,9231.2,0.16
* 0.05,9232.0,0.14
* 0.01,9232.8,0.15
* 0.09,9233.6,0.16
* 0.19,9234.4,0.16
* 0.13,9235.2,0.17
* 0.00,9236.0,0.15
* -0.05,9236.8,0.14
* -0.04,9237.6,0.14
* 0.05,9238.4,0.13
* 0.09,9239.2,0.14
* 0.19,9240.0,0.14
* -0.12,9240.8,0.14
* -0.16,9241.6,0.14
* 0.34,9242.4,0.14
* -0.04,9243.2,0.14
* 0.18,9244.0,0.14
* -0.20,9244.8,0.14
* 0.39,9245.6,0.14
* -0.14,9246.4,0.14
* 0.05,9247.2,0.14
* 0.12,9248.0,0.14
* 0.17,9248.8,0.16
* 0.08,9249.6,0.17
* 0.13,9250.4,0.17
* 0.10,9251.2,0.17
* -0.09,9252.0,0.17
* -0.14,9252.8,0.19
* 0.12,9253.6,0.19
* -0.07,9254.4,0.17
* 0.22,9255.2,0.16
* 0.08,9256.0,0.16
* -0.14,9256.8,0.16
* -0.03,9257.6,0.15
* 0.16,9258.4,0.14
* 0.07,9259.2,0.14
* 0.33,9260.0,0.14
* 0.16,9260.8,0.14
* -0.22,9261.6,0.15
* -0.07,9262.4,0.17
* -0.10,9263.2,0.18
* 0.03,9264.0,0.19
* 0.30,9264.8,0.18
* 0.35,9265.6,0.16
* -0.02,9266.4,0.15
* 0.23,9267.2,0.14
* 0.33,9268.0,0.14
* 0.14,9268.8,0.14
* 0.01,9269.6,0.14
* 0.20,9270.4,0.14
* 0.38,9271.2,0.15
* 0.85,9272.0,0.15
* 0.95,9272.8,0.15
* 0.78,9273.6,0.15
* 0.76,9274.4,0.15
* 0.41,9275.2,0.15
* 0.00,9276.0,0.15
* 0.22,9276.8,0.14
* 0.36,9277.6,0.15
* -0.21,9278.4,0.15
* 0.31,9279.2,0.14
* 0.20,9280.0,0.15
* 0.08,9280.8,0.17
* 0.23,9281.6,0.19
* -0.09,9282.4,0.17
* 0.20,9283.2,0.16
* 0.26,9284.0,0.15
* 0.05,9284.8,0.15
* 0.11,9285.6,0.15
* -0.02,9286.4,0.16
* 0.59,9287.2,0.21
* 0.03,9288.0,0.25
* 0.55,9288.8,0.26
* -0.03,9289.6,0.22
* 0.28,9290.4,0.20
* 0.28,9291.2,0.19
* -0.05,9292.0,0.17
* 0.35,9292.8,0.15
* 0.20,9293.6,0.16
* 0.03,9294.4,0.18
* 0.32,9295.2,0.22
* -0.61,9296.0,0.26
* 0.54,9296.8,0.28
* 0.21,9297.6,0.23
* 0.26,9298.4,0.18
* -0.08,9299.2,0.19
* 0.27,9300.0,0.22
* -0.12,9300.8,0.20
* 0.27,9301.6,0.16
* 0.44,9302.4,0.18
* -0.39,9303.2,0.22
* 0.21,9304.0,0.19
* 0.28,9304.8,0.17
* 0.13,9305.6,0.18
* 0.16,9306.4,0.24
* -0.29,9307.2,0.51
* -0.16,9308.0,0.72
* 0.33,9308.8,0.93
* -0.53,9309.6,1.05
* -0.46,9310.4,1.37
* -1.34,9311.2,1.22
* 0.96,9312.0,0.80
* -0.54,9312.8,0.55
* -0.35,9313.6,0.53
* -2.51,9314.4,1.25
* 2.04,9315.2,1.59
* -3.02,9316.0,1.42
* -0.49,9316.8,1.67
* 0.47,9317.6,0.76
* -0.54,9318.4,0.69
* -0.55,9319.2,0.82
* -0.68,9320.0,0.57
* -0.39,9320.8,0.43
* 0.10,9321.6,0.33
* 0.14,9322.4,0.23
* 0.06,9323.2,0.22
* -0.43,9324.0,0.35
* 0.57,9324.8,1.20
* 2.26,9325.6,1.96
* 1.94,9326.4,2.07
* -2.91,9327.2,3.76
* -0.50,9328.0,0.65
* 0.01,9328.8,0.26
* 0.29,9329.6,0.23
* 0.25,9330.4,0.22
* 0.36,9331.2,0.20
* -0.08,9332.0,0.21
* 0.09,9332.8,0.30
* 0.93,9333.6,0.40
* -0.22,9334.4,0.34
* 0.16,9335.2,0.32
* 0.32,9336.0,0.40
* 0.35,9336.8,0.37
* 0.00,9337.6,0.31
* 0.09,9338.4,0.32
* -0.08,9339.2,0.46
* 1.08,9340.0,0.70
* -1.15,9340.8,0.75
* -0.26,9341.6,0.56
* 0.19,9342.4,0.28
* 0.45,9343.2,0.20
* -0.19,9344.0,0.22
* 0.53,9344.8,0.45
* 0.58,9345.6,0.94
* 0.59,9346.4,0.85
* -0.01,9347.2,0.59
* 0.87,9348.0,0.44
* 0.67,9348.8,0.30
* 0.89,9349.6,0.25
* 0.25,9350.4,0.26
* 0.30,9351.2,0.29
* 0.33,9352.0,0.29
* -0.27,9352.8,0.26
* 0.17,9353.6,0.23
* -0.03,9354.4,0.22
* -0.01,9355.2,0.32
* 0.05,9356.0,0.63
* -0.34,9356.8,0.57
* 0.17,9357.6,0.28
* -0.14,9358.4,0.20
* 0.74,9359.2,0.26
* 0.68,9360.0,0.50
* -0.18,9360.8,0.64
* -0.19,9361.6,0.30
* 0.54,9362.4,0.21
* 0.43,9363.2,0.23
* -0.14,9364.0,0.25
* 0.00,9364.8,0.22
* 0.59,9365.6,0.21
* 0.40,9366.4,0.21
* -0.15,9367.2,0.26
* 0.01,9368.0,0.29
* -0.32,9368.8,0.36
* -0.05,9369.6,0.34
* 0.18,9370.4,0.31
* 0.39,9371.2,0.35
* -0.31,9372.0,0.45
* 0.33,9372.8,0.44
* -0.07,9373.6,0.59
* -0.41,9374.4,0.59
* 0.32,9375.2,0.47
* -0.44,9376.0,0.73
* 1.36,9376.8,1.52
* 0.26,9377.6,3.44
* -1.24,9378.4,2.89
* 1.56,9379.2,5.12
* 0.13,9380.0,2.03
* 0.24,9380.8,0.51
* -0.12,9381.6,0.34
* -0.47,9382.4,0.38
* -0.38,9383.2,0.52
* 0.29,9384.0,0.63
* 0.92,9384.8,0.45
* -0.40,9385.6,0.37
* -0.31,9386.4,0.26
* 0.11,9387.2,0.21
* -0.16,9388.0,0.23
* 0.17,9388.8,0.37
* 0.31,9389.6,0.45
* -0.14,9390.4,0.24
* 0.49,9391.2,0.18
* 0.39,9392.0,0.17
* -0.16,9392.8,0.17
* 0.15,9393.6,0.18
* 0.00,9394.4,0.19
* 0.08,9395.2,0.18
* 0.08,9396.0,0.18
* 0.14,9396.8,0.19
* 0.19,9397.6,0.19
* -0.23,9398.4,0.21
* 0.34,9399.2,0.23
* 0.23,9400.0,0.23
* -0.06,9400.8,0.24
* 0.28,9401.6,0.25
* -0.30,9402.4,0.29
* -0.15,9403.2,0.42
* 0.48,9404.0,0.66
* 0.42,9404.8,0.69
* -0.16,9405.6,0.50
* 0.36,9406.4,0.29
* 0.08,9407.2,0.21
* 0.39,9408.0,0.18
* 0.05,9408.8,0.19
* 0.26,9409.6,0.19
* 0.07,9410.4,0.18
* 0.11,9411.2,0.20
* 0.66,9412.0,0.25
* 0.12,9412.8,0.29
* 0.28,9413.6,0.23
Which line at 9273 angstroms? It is H-beta 4861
